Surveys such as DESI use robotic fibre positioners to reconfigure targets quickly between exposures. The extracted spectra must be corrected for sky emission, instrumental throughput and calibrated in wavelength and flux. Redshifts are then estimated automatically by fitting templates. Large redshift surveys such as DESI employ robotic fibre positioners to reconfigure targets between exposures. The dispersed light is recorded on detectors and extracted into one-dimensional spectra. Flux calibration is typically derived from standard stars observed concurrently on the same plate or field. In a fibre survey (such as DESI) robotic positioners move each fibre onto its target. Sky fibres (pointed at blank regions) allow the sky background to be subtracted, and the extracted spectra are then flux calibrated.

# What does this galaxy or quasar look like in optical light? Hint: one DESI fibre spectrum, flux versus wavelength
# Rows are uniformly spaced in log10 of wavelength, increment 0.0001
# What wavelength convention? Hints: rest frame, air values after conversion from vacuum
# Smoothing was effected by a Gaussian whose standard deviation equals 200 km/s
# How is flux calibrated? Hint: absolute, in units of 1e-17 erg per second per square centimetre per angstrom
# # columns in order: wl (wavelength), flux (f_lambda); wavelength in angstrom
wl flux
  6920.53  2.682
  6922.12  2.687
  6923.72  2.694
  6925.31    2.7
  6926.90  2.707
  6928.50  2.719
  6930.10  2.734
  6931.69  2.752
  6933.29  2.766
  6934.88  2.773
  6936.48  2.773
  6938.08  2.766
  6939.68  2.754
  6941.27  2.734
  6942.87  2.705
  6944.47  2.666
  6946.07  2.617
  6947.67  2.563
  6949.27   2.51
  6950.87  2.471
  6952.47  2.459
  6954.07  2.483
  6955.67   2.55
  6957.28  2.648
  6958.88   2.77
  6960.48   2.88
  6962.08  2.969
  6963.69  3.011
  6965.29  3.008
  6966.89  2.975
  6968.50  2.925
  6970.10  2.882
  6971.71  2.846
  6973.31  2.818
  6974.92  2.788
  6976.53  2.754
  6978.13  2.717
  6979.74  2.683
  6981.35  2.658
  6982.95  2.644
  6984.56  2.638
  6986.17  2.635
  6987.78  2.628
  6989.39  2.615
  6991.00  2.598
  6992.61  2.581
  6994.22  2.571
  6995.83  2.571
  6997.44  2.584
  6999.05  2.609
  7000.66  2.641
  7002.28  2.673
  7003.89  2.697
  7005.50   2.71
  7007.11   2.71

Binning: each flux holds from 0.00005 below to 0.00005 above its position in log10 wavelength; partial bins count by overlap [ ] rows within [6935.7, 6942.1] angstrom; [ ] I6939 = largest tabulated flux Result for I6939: 2.773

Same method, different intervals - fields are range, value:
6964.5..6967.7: 3.008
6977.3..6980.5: 2.717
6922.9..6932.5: 2.752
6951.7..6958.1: 2.648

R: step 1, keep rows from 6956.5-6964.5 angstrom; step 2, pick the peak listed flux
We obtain 3.011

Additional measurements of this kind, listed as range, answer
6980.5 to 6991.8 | 2.658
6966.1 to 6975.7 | 2.975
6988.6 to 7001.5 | 2.641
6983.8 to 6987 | 2.638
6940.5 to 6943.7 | 2.734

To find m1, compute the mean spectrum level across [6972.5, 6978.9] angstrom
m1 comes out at 2.77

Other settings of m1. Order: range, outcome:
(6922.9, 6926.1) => 2.7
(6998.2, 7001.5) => 2.62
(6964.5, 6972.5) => 2.93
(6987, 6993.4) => 2.6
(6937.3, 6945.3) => 2.73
